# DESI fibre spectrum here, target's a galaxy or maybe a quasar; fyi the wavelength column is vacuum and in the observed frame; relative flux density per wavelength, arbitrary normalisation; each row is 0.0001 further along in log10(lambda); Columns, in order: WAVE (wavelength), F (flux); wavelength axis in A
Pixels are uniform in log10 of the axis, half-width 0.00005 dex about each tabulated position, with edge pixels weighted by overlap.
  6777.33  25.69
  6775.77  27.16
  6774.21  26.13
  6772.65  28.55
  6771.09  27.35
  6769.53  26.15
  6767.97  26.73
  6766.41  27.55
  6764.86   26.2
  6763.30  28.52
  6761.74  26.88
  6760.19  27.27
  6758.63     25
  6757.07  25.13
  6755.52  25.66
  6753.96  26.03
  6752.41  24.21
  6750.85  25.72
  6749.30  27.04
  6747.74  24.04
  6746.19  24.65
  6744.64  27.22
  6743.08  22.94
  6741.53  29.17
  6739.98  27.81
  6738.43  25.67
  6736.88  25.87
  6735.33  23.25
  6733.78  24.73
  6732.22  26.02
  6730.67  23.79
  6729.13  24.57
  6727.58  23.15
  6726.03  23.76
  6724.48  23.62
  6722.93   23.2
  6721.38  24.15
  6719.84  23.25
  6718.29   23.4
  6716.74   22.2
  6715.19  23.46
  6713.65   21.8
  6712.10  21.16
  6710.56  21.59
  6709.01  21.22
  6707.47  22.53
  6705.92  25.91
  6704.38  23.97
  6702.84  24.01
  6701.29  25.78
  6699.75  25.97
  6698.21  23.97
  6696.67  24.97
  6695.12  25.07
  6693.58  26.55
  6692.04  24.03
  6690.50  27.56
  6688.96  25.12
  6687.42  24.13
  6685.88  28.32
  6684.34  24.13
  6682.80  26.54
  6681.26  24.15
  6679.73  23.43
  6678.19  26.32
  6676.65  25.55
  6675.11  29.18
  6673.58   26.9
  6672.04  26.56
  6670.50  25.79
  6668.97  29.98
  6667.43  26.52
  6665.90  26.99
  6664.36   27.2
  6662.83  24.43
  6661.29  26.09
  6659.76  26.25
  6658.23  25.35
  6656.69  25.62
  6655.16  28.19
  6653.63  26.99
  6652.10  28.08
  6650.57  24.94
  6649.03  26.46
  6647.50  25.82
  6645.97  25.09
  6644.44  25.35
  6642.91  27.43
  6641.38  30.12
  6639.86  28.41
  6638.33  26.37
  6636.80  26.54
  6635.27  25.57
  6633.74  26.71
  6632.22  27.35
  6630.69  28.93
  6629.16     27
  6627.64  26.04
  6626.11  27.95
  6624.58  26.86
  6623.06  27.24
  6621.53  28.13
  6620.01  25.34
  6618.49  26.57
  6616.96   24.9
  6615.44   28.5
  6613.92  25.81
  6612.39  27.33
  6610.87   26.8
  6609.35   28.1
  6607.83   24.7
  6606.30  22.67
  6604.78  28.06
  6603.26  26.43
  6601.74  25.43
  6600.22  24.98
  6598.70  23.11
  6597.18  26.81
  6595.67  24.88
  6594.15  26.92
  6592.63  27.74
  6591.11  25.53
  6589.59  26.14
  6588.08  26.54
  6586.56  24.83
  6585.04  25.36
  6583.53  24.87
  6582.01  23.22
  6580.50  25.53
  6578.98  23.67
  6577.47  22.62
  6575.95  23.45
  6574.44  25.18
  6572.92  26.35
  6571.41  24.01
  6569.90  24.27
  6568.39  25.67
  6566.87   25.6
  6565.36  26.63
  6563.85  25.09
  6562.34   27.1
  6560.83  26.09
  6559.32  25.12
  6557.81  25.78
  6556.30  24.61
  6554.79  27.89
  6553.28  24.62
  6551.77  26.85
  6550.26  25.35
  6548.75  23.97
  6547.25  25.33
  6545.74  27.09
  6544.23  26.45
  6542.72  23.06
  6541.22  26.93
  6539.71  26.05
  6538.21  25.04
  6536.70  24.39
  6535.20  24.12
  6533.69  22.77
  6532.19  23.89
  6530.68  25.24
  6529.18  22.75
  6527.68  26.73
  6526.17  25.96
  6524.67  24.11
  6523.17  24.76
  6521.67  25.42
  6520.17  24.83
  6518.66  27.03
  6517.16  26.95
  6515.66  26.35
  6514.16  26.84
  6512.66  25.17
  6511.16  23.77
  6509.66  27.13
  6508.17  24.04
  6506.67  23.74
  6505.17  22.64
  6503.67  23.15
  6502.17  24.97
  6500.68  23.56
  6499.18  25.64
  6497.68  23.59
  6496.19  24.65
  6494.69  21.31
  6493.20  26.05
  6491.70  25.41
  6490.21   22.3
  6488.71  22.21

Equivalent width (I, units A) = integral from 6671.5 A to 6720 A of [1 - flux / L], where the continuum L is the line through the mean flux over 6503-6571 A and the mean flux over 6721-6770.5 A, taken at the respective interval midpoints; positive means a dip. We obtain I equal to 1.51 A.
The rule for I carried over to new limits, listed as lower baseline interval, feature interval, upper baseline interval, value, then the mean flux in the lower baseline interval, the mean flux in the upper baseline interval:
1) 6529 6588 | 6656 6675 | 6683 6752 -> -1.4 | 25.1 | 24.6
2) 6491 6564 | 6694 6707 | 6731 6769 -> 0.4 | 25.1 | 25.9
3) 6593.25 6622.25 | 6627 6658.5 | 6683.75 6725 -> -1.8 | 26.1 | 24.1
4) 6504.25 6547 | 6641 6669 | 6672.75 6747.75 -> -1.9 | 25.1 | 24.7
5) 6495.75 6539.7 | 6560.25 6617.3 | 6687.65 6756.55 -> -1.9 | 24.8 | 24.5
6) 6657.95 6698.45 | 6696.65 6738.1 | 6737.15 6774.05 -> 3.8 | 26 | 26.3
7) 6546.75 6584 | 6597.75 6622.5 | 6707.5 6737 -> -1.5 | 25.2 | 23.3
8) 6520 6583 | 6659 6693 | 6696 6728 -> -3.3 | 25.1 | 23.5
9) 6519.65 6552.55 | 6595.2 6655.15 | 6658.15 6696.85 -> -2.0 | 25.1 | 26.1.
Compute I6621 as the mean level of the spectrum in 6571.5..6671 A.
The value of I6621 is 26.2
